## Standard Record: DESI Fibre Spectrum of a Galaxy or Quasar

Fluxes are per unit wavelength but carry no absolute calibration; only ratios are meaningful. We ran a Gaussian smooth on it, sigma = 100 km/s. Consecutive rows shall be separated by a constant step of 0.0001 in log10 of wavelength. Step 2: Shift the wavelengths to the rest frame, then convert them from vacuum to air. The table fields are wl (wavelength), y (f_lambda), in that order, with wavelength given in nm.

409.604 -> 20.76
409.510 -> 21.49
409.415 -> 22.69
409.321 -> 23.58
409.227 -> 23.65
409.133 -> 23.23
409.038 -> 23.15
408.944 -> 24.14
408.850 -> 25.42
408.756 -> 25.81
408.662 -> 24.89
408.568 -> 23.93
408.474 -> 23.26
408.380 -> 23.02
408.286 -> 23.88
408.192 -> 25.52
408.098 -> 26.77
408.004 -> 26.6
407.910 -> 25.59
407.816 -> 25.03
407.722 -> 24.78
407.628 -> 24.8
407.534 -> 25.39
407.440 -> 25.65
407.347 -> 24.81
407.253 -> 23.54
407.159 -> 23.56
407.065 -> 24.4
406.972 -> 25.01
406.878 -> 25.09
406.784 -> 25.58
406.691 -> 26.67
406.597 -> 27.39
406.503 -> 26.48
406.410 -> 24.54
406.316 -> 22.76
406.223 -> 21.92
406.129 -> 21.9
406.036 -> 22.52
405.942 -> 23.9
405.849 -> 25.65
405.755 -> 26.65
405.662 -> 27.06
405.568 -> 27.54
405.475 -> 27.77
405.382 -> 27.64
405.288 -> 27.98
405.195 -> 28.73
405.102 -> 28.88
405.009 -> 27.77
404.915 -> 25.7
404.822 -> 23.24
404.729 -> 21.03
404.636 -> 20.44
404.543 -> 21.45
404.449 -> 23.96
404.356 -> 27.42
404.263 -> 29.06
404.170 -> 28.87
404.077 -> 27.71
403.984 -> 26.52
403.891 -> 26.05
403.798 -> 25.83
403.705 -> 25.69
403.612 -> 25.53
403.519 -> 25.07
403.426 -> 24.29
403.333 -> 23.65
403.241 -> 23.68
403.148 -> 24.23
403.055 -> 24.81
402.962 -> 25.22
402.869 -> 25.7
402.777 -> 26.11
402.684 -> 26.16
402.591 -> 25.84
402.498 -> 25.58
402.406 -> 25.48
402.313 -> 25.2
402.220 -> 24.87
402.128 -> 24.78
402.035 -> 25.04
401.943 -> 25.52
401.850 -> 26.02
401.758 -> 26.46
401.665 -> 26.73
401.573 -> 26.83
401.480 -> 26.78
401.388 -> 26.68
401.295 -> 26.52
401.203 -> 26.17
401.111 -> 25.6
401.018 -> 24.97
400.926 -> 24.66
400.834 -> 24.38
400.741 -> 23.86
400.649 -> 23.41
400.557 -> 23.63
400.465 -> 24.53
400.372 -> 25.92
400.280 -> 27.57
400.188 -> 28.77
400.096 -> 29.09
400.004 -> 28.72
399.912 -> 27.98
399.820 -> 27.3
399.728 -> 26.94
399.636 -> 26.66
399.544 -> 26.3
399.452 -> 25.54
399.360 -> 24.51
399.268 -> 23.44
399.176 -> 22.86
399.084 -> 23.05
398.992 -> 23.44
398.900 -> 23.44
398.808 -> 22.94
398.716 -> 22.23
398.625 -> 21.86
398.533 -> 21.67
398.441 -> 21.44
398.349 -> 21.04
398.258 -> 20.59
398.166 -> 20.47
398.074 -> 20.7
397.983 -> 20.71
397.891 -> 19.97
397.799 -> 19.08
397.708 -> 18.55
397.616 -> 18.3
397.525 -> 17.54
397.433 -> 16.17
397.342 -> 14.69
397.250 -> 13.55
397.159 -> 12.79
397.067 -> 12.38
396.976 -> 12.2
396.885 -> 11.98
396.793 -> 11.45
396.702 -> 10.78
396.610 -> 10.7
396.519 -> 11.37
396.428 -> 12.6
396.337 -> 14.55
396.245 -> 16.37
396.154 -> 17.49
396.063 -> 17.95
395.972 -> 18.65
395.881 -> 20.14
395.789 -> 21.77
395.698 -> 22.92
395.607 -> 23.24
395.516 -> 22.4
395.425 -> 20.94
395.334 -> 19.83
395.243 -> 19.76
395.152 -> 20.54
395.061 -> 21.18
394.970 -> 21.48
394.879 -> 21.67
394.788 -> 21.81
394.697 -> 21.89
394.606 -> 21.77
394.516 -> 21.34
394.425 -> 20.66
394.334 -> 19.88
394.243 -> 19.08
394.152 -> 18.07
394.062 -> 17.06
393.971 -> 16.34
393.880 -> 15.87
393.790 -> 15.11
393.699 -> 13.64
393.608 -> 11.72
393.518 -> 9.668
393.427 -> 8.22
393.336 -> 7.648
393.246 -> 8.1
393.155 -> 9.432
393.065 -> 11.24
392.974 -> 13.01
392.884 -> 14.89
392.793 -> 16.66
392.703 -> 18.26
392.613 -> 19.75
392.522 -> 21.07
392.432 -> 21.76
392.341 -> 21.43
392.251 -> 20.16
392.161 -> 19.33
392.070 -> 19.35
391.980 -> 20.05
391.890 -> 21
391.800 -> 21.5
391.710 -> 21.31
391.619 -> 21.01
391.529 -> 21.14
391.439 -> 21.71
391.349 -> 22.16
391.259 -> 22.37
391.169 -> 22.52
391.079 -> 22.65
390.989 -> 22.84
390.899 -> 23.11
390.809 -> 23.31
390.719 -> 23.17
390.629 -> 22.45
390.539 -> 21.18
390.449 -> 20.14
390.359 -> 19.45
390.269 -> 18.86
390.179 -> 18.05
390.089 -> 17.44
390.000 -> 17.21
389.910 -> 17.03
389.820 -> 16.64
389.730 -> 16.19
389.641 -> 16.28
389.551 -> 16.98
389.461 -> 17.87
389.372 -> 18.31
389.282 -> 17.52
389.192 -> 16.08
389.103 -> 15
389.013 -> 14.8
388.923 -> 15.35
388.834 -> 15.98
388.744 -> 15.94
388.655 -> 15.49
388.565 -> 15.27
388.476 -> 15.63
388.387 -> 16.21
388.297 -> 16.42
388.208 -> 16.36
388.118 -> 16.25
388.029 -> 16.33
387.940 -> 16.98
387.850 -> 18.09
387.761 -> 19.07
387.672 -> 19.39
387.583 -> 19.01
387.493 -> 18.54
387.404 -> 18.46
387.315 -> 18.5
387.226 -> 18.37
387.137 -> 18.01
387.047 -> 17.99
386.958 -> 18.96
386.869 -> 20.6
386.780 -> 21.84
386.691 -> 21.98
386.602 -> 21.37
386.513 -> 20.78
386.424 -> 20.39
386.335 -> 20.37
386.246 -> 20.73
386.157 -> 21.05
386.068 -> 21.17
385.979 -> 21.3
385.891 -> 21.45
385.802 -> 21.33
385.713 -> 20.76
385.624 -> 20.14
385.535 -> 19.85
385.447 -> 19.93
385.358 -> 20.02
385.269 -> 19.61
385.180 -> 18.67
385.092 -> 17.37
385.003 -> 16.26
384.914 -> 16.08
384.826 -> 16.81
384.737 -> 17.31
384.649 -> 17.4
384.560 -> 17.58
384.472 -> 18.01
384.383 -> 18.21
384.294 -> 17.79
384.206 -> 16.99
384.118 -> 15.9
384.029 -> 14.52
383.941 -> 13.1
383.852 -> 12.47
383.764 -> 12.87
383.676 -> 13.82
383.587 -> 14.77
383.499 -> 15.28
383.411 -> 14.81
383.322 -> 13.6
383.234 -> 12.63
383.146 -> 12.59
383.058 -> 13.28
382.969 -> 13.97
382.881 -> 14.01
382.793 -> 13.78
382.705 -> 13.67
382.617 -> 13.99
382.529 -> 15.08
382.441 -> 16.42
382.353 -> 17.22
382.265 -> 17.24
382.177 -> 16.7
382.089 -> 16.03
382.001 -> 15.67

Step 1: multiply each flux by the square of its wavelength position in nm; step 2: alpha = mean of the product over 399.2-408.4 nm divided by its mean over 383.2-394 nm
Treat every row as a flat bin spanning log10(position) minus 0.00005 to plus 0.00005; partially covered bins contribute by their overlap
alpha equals 1.5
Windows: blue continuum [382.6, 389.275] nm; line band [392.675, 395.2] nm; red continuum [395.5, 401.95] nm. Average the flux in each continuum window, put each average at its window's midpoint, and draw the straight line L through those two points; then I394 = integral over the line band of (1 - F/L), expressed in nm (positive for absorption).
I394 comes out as 0.47 nm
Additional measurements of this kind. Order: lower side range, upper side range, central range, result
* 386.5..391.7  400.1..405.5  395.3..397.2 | 0.51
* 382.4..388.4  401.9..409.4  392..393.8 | 0.46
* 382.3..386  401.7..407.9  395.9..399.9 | 0.60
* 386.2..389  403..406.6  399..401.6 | -0.25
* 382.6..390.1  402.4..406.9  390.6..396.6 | 0.54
